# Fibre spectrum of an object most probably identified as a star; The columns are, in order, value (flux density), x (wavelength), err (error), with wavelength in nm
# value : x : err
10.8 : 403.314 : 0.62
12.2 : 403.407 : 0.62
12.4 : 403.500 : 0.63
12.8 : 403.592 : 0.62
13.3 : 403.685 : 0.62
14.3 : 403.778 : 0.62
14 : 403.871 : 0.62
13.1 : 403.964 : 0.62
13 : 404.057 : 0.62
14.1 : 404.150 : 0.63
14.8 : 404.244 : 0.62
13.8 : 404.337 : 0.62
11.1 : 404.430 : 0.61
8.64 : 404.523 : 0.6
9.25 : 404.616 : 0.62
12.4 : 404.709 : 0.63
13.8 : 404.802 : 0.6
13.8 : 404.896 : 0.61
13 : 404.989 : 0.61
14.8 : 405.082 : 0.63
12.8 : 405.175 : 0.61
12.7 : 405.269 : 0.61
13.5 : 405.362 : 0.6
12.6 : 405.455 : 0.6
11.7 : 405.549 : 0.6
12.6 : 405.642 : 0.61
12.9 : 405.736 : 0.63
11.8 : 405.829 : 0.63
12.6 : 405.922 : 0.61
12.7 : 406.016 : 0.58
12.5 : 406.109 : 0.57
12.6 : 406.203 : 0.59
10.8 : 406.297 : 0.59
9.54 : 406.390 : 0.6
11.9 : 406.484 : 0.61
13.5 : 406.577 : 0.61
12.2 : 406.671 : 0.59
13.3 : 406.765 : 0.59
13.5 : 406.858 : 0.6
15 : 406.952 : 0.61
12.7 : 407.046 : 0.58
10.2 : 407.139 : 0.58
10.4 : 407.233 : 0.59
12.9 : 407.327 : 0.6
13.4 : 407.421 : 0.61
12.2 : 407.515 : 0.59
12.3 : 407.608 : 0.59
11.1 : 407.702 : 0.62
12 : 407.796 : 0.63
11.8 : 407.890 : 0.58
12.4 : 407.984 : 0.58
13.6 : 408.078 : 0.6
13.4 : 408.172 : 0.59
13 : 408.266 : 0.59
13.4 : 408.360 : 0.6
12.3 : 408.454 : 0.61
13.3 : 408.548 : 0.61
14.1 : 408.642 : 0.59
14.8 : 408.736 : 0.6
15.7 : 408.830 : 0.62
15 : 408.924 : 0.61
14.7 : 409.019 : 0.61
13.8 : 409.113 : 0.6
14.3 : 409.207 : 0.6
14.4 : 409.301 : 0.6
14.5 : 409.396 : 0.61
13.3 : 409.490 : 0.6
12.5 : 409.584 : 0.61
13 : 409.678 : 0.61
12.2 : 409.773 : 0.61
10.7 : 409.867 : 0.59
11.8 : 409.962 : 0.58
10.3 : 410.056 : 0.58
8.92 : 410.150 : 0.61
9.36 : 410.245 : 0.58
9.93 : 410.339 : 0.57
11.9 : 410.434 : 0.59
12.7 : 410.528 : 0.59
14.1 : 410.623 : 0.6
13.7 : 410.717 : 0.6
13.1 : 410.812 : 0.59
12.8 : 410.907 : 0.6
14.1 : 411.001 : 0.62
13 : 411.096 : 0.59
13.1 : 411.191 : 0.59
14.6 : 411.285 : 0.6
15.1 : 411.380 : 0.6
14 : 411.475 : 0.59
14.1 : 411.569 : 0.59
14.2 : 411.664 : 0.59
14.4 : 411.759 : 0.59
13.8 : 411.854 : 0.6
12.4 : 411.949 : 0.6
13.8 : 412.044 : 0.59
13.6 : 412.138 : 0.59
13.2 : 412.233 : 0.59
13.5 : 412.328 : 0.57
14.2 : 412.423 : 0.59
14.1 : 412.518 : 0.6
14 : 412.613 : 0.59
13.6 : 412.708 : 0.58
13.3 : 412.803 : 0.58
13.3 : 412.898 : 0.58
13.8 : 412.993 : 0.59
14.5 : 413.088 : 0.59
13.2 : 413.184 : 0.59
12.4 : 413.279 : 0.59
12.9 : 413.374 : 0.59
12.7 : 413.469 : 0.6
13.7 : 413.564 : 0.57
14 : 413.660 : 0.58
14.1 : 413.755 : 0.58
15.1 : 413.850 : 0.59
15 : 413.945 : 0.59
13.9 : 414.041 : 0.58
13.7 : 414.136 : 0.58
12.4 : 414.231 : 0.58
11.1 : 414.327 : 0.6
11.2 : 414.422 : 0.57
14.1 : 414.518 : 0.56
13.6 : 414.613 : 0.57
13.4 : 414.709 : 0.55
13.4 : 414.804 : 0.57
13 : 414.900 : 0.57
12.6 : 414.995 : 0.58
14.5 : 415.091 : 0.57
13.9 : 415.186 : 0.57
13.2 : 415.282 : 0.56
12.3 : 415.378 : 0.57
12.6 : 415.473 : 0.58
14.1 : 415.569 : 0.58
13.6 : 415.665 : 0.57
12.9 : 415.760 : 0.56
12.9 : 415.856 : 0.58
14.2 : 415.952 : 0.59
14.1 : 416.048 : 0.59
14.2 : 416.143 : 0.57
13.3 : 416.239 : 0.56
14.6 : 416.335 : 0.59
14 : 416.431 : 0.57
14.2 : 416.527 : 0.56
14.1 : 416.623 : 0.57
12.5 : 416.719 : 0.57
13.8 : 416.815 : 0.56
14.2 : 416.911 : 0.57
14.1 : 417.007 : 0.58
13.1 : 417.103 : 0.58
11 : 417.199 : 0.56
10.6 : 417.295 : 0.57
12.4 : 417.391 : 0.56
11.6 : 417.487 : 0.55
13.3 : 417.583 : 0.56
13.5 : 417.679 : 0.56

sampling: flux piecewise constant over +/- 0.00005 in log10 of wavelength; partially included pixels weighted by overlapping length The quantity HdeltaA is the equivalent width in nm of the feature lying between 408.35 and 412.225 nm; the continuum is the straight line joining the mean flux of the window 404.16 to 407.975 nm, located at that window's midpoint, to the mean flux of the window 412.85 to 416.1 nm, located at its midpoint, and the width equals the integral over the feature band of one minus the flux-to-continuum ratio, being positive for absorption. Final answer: -0.09 nm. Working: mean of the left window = 12.4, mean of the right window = 13.4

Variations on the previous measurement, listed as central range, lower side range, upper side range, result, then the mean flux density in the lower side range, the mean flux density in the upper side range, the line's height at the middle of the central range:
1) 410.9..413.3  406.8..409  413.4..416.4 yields -0.08 nm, 13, 13.5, 13.3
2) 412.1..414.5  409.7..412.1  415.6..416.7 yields -0.05 nm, 12.7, 13.8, 13.2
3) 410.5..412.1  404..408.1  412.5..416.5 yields -0.08 nm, 12.5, 13.5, 13.1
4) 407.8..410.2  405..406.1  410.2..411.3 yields -0.07 nm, 12.8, 12.7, 12.7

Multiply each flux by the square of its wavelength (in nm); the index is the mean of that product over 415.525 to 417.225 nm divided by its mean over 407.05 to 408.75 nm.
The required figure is 1.1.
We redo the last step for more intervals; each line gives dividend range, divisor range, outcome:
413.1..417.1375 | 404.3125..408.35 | 1.14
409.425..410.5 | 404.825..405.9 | 0.90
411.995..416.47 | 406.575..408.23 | 1.11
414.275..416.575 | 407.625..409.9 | 1.04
